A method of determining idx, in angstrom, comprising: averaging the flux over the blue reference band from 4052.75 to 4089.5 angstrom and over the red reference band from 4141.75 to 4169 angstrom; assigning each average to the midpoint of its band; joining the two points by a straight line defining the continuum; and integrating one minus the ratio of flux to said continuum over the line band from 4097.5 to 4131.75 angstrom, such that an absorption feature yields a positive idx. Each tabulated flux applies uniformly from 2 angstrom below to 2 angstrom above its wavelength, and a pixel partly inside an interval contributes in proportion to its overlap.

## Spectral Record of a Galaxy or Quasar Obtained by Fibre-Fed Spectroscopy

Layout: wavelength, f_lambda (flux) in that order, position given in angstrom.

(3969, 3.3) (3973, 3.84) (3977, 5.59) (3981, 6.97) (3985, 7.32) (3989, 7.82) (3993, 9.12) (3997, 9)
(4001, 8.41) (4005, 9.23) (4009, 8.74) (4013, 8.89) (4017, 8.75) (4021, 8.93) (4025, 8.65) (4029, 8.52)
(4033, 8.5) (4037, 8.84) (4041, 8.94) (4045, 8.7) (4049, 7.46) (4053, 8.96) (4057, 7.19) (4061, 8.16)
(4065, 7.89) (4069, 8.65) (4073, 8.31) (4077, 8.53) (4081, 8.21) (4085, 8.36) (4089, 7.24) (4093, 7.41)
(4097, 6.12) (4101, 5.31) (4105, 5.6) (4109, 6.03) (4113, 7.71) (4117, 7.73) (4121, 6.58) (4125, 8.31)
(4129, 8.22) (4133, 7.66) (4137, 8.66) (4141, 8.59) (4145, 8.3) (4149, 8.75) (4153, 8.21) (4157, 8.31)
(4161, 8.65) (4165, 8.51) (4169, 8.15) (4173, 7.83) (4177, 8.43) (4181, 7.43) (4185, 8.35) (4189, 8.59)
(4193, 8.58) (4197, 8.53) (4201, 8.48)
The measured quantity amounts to 5.72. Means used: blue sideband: 8.15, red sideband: 8.44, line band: 6.92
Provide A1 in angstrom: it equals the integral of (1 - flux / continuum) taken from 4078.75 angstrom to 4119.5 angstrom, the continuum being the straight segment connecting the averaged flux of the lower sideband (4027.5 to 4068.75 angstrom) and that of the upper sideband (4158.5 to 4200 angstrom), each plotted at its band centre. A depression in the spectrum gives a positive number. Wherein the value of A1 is 6.6 angstrom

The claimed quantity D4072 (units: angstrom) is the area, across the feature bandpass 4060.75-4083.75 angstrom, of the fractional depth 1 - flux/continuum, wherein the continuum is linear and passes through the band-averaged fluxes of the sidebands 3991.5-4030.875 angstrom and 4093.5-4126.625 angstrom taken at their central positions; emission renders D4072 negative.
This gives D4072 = -2.5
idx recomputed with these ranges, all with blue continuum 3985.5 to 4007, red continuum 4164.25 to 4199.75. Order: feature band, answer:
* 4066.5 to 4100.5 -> 2.9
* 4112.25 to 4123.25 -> 1.4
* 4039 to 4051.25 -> 0.2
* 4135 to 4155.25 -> -0.4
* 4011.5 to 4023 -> -0.4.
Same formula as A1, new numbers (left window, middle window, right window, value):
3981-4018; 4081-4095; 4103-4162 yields 0.5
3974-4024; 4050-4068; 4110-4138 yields -0.2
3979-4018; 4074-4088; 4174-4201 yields 0.1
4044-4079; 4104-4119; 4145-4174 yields 2.6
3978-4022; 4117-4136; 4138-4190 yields 1.3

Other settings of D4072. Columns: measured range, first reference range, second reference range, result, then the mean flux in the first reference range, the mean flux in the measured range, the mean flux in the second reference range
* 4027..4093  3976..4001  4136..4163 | -1.3 angstrom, 7.78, 8.25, 8.49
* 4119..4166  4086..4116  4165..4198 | -4.9 angstrom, 6.59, 8.22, 8.24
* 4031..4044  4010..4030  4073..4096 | -0.4 angstrom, 8.76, 8.76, 7.9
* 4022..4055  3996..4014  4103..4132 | -0.9 angstrom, 8.84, 8.58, 7.19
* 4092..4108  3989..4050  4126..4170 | 4.7 angstrom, 8.7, 6.02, 8.37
